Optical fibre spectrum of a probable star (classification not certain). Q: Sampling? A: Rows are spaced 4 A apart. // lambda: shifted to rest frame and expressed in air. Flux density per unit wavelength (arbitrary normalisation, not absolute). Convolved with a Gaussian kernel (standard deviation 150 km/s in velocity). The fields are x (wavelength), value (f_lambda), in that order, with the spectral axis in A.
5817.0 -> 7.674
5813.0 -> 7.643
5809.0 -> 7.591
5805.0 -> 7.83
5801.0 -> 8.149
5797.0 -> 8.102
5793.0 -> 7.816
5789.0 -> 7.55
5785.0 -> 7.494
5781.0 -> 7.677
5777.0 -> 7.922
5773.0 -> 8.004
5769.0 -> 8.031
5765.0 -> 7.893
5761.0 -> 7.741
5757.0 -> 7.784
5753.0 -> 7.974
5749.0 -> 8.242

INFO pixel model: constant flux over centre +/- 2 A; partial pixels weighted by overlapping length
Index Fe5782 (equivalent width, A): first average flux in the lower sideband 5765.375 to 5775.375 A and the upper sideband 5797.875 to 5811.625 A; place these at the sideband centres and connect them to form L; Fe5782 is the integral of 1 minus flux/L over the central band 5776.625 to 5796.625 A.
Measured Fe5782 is 0.57 A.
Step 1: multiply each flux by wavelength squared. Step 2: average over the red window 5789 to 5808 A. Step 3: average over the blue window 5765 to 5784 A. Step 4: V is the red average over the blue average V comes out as 1.0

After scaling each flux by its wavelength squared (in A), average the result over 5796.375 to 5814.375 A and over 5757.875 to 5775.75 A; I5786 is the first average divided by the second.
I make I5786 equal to 1.0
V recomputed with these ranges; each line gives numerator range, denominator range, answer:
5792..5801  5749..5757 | 1.02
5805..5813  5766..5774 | 0.97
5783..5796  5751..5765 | 0.99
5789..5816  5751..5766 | 1.01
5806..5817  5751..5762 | 0.99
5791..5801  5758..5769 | 1.03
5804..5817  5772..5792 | 1.00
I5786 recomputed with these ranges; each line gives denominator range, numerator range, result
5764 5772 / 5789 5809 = 1.00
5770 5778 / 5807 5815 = 0.97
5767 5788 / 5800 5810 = 1.01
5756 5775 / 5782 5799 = 0.99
